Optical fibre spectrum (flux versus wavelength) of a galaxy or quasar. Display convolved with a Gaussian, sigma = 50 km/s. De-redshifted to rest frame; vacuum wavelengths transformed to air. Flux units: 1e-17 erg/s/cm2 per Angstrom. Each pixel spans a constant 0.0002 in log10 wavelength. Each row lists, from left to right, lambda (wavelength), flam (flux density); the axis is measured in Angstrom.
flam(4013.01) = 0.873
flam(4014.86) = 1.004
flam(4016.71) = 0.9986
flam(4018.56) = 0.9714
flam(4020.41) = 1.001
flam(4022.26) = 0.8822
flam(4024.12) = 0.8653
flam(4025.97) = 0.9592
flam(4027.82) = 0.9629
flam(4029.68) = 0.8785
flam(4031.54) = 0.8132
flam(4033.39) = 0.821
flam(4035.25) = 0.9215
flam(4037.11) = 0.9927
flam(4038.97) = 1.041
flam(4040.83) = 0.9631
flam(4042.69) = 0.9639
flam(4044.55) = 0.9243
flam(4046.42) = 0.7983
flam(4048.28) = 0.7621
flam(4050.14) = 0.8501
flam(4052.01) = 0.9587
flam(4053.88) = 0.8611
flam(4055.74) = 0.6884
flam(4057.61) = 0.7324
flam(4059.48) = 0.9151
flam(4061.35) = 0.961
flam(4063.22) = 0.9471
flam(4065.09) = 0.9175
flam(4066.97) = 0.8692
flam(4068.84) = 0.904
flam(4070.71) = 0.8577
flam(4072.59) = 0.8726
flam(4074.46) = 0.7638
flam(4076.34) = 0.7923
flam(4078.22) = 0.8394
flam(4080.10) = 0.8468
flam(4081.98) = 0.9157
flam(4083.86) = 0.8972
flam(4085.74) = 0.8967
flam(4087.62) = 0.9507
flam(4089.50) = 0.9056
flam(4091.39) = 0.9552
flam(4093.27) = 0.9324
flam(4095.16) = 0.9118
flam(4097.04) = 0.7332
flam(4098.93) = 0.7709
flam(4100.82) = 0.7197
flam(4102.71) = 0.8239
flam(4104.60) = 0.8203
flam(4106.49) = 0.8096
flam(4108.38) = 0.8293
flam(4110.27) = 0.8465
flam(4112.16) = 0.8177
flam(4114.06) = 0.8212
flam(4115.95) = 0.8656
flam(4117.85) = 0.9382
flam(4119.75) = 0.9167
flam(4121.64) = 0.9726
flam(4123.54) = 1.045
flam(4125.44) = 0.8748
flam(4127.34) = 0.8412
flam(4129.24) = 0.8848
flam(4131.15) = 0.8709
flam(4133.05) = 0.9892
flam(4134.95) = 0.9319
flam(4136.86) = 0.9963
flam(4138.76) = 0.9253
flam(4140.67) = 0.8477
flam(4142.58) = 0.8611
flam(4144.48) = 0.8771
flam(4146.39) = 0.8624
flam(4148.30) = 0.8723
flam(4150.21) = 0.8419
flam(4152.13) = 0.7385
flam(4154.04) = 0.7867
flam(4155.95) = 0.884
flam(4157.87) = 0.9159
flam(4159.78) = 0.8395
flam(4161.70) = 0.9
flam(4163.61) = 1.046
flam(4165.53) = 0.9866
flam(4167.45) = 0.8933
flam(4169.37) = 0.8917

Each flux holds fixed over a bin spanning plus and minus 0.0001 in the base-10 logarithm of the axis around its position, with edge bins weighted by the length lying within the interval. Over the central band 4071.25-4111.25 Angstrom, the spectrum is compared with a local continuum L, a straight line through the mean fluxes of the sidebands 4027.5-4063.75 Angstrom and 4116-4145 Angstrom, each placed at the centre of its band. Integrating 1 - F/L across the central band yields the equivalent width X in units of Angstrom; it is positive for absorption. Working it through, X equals 2.4 Angstrom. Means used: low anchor 0.886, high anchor 0.917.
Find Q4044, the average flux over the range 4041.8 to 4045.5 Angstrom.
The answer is 0.942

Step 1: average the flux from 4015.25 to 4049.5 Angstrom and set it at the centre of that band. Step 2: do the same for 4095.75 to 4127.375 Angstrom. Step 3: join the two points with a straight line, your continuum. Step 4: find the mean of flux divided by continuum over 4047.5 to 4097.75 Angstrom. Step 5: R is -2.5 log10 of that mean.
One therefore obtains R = 0.02 mag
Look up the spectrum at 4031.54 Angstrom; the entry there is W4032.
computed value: 0.8132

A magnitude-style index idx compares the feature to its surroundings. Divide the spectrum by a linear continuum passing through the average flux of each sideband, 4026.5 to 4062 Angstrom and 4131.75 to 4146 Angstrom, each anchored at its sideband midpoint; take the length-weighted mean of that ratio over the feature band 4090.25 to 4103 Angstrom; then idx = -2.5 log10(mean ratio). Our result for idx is 0.08 mag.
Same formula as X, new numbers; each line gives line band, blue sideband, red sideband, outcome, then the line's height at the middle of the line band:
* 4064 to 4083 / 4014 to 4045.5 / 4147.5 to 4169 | 1.3 Angstrom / 0.92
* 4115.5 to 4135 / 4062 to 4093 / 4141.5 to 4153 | -1.5 Angstrom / 0.856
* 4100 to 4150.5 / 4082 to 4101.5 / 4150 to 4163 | -1.1 Angstrom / 0.86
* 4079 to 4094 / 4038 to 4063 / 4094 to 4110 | -1.5 Angstrom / 0.828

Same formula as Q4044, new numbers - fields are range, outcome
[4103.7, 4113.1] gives 0.825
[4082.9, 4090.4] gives 0.913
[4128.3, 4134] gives 0.915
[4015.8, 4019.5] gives 0.985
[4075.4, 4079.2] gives 0.815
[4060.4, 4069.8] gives 0.92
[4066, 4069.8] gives 0.887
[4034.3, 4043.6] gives 0.976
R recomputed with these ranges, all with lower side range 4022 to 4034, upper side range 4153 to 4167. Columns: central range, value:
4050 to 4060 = 0.08 mag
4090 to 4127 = 0.04 mag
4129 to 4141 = -0.03 mag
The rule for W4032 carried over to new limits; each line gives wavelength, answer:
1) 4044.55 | 0.9243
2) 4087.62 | 0.9507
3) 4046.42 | 0.7983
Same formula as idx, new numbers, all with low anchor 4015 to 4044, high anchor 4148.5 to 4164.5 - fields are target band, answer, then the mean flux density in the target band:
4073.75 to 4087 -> 0.069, 0.854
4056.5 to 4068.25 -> 0.039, 0.887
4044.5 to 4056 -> 0.111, 0.836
